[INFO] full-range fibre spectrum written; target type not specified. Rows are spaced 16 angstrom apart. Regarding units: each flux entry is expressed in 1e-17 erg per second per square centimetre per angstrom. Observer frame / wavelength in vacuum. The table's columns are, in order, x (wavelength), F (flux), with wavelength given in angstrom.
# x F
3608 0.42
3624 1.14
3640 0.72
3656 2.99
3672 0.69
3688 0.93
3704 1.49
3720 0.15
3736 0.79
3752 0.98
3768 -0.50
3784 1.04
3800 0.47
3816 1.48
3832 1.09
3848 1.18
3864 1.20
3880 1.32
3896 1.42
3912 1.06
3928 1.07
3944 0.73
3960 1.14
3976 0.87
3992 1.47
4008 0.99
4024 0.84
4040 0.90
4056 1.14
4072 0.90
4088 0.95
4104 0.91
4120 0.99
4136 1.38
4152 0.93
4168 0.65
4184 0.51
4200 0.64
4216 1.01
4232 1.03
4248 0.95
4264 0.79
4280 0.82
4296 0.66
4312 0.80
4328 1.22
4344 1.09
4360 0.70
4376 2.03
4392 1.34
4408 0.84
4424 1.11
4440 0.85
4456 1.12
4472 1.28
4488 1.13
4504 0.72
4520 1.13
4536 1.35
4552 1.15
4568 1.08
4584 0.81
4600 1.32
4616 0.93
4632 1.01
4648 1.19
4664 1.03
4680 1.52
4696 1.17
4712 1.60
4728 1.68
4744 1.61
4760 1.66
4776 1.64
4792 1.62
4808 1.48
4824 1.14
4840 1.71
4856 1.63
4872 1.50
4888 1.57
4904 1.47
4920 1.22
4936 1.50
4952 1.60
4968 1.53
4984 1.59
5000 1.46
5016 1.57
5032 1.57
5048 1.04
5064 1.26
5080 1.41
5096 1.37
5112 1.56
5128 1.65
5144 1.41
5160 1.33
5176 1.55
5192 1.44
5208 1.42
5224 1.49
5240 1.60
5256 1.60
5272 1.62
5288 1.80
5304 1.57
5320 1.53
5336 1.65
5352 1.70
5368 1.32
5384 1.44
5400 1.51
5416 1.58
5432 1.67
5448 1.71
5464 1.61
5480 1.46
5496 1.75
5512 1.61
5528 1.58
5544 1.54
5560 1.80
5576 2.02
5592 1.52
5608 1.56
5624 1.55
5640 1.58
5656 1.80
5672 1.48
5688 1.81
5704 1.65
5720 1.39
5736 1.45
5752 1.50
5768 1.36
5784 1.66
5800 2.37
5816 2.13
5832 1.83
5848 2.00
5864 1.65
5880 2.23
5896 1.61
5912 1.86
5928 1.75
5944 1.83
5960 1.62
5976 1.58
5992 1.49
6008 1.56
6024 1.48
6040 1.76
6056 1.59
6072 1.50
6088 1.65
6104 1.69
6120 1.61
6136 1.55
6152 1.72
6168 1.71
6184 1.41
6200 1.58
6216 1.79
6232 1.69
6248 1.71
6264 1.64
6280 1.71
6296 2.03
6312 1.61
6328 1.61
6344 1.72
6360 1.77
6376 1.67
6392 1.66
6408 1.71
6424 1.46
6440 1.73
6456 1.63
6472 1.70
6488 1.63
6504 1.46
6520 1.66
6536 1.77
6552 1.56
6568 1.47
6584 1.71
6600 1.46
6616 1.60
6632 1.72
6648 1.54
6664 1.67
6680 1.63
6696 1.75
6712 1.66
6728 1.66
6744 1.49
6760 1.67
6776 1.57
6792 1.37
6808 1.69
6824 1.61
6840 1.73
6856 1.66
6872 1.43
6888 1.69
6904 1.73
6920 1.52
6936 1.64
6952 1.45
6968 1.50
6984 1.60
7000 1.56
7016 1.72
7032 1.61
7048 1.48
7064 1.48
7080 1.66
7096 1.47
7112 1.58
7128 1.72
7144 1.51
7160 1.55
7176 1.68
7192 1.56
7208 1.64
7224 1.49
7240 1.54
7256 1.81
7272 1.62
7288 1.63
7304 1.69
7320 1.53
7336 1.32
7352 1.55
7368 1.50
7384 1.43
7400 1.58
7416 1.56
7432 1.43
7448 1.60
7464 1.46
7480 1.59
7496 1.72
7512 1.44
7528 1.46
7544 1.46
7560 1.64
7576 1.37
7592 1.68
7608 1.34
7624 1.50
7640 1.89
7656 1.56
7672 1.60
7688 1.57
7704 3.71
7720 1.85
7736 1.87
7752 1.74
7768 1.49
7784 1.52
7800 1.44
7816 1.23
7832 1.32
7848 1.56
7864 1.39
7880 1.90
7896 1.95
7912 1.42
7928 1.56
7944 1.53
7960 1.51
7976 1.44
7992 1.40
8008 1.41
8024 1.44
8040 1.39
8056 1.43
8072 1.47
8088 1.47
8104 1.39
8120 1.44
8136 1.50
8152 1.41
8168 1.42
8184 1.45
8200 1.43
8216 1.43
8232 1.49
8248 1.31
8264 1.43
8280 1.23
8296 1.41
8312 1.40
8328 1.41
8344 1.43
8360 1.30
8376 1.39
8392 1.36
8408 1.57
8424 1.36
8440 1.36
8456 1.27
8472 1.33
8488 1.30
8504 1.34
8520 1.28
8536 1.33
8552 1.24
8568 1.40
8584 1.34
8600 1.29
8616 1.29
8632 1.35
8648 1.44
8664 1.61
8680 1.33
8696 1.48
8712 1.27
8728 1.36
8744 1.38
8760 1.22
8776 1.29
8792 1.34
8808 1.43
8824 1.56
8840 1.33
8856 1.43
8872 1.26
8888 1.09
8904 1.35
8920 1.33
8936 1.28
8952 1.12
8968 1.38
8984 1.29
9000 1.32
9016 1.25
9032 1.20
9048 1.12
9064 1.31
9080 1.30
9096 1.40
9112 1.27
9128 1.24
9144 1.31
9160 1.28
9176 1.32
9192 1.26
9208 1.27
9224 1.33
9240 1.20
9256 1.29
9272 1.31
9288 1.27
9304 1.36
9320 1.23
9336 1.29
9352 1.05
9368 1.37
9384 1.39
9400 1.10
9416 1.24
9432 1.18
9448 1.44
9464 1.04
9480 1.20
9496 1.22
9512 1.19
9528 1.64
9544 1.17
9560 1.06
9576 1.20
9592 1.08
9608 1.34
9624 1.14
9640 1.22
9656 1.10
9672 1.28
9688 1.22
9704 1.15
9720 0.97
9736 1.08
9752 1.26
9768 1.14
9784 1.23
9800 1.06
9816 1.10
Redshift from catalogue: 0.174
